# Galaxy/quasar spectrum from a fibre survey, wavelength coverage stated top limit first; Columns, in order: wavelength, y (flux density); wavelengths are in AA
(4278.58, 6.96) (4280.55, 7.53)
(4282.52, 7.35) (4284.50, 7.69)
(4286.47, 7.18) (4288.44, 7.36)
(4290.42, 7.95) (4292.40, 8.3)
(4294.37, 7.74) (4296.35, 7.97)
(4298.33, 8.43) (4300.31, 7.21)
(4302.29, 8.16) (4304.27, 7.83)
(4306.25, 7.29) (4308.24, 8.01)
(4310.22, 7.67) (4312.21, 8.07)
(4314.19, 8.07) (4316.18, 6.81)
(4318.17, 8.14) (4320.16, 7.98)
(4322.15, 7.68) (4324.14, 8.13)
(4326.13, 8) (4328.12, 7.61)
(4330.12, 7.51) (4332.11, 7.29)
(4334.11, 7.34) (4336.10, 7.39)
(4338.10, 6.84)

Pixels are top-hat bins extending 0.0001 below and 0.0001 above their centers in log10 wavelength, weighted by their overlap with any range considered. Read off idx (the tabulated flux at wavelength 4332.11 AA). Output 7.29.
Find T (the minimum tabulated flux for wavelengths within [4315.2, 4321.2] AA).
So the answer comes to 6.81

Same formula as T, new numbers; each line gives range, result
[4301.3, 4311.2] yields 7.29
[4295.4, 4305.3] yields 7.21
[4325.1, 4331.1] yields 7.51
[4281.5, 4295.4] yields 7.18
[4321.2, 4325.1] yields 7.68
